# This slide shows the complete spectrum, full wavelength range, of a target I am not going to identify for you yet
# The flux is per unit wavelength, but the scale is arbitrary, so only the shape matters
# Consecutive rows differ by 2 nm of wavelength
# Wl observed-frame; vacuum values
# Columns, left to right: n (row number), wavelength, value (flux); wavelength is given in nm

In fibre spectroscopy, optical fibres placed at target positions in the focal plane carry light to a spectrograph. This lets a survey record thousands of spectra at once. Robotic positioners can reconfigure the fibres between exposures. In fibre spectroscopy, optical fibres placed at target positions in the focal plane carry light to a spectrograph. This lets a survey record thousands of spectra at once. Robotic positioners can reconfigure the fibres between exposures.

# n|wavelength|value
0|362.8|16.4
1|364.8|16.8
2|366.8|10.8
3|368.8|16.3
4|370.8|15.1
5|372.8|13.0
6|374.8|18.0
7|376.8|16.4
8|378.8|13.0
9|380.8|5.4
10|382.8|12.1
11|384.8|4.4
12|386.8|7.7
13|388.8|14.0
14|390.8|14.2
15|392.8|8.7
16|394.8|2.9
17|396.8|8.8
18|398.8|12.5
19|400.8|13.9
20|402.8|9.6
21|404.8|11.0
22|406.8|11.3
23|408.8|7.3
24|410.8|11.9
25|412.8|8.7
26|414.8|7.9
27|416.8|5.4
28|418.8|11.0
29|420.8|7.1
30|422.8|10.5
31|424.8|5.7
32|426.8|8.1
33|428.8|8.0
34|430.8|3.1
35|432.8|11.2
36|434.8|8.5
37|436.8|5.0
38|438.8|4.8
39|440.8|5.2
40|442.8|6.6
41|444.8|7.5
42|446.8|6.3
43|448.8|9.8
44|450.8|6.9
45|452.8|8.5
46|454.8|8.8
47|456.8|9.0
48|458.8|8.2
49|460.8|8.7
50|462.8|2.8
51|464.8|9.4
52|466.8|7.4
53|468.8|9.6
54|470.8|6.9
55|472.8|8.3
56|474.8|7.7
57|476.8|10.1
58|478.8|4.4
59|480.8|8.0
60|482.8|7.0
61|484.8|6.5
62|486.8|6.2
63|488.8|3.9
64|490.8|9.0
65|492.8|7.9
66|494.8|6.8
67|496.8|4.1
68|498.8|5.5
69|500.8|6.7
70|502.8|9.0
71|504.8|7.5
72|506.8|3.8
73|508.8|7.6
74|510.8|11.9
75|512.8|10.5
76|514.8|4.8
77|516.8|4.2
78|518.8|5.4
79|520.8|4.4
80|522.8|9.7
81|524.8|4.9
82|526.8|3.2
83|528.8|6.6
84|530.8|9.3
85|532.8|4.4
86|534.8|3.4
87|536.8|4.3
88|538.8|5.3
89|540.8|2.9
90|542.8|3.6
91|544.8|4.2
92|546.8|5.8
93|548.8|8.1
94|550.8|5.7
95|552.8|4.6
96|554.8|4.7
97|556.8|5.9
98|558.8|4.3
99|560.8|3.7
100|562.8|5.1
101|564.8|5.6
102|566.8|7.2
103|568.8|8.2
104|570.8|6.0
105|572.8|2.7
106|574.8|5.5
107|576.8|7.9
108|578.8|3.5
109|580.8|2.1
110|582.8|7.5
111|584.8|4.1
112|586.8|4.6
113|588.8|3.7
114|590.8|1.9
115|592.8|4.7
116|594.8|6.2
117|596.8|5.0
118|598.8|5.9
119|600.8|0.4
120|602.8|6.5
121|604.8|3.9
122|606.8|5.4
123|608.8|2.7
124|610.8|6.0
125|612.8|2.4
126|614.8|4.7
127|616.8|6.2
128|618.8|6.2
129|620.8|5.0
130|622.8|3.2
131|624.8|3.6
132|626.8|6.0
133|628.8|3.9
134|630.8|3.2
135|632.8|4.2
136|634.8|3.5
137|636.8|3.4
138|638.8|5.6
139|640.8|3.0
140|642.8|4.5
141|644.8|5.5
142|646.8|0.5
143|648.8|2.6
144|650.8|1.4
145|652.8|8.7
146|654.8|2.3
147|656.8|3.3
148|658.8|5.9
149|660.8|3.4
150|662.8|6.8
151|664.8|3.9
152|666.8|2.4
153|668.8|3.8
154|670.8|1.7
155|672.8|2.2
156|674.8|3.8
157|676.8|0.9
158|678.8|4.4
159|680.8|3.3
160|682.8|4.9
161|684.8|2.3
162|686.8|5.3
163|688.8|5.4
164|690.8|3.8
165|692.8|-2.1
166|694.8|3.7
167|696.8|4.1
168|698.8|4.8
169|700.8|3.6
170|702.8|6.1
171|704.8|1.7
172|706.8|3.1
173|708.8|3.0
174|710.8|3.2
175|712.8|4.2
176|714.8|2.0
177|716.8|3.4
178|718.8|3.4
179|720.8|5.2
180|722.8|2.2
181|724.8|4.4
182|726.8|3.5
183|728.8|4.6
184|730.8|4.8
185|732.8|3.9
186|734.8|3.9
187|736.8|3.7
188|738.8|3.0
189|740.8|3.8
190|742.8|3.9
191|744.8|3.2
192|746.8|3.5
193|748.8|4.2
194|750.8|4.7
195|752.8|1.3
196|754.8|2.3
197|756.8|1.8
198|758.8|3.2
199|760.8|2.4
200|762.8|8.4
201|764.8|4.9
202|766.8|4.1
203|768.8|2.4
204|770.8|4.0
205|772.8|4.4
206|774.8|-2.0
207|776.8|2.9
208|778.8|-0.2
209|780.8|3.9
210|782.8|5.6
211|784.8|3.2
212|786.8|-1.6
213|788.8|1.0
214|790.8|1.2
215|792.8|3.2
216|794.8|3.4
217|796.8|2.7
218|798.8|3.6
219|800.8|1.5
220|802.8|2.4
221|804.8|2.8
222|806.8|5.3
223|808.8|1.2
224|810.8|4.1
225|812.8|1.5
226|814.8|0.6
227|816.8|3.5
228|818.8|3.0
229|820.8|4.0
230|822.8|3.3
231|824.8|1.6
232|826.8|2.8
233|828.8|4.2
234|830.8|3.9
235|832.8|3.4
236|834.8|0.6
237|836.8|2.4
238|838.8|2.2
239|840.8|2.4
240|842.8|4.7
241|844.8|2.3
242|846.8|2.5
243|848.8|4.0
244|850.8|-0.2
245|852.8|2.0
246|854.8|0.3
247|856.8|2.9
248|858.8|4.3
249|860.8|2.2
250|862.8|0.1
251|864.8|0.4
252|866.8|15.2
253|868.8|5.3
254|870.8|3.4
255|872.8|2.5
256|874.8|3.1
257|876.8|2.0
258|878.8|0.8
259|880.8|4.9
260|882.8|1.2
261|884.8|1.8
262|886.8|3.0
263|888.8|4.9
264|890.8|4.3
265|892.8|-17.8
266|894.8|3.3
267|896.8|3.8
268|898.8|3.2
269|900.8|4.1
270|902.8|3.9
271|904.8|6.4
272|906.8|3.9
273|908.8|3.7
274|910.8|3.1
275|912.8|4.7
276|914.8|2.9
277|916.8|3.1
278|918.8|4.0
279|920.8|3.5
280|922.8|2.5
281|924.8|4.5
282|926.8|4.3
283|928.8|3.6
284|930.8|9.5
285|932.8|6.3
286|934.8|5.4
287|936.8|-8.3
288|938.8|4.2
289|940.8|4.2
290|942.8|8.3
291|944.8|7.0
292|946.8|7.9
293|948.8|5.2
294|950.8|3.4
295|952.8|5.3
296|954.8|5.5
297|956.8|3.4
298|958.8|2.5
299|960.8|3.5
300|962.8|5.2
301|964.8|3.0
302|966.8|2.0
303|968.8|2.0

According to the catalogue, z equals 1.33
